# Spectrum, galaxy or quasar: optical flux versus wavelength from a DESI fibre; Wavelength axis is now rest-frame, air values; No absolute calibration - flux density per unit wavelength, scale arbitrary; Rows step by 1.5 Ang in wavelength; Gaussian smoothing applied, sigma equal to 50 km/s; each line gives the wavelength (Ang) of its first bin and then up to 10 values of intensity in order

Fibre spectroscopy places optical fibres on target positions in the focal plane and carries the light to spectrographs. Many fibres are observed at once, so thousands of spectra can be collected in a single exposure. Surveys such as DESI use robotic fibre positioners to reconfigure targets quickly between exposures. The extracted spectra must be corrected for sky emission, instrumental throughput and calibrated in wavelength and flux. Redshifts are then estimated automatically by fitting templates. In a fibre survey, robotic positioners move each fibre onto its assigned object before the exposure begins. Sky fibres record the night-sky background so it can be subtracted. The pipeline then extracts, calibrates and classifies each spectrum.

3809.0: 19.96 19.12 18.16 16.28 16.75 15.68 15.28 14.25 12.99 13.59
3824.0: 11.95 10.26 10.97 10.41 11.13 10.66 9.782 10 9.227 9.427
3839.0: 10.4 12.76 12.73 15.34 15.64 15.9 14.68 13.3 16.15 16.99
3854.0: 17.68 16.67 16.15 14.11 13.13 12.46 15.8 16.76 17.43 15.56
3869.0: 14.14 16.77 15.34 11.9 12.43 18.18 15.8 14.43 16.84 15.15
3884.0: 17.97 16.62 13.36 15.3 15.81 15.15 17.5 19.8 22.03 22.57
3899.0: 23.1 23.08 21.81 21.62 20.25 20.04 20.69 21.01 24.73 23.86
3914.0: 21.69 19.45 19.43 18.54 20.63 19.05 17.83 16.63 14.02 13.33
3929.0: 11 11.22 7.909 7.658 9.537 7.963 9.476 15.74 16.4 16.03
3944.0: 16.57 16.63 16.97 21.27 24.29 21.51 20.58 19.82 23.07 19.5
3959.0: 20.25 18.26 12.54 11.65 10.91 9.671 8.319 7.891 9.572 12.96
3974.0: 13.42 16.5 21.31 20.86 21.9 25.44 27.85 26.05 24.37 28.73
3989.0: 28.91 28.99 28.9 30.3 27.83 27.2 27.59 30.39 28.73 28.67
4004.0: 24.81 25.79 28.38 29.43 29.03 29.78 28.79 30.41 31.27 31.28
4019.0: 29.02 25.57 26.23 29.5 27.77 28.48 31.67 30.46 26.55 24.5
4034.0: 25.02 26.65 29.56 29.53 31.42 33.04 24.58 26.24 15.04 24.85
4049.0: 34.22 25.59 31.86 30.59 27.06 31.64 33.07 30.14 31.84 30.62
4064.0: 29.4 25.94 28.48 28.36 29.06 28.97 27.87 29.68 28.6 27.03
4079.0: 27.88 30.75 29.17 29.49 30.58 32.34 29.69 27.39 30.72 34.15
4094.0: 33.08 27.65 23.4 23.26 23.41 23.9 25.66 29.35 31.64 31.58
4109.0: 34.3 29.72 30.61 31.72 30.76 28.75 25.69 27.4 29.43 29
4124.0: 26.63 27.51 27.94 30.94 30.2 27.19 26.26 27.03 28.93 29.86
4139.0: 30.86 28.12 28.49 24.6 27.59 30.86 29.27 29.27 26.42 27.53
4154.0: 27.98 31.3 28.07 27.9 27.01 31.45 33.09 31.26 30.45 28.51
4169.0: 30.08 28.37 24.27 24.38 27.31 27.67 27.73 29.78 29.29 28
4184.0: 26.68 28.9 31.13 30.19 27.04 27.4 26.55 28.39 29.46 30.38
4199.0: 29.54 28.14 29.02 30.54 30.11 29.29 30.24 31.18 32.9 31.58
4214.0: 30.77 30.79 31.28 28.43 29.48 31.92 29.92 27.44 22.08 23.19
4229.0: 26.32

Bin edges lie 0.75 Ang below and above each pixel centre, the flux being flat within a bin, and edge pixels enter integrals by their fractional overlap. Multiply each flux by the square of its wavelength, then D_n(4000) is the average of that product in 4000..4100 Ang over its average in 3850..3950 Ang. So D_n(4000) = 1.85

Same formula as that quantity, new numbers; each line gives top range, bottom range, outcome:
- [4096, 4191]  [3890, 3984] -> 1.81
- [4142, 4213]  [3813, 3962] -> 2.08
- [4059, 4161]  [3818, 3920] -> 2.02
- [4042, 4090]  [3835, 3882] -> 2.18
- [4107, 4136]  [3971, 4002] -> 1.26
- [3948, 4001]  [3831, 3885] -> 1.54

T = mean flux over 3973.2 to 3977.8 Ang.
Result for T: 17.1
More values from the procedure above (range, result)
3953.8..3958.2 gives 20.8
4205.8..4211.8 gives 30.9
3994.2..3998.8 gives 27.6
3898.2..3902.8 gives 22.7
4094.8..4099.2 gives 24.8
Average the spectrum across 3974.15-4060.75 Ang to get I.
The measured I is 27.6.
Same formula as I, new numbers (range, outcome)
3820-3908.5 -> 15.4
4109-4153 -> 28.7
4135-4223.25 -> 29.1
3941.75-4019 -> 22.4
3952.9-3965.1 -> 17.6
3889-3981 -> 17.1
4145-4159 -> 28.7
